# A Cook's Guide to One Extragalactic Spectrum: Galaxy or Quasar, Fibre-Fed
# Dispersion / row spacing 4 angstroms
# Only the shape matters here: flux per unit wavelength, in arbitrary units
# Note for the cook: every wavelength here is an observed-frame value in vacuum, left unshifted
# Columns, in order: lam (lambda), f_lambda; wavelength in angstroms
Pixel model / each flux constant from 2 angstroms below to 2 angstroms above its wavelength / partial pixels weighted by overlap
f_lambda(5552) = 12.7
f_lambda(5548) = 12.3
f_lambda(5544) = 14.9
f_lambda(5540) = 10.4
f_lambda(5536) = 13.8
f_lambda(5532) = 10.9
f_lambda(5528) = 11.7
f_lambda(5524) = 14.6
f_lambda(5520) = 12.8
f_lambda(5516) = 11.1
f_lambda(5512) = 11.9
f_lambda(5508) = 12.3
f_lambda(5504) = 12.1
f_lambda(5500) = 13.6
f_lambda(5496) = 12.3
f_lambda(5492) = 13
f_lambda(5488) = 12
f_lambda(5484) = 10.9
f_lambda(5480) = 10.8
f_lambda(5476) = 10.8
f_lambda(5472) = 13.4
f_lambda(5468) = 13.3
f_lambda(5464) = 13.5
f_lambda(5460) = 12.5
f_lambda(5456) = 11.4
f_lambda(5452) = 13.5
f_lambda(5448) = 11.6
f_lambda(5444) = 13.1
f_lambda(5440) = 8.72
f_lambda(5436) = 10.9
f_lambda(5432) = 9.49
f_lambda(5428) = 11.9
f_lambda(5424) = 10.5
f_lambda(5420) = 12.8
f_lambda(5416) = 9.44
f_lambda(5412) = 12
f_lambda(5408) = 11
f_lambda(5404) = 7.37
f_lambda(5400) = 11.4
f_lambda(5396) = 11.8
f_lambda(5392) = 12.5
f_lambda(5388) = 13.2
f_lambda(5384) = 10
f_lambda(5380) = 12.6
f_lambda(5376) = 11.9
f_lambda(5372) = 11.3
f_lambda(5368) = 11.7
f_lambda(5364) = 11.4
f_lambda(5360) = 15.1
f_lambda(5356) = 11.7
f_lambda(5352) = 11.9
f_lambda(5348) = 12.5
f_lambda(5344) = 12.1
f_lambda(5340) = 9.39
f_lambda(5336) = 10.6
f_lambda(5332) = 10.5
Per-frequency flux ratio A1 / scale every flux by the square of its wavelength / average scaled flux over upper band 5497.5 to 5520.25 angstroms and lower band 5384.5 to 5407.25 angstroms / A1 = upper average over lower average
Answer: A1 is 1.15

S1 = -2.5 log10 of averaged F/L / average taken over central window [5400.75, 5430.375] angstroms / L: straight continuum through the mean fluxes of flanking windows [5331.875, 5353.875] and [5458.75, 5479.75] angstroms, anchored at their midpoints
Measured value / 0.121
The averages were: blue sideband 11.2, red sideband 12.5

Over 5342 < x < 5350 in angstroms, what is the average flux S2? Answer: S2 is 12.3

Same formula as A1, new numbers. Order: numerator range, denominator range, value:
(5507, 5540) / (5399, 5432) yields 1.19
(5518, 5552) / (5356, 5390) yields 1.11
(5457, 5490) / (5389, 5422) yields 1.12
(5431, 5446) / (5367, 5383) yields 0.92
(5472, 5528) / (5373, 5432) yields 1.12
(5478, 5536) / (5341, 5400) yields 1.06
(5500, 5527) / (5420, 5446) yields 1.18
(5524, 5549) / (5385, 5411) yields 1.18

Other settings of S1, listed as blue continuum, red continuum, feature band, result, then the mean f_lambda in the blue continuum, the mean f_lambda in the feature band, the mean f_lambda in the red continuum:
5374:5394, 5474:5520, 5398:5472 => 0.05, 12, 11.4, 11.9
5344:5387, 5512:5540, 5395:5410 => 0.17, 12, 10.3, 12.3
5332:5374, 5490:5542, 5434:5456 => 0.05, 11.7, 11.5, 12.3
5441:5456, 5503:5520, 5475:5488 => 0.10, 12.3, 11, 11.9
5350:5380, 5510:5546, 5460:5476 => -0.05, 12.2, 13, 12.5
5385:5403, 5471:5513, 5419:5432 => 0.06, 11.8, 11.3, 12.1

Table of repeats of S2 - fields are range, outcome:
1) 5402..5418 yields 9.95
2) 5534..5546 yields 13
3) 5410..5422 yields 11.4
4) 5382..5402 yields 11.8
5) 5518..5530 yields 13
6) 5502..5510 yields 12.2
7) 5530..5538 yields 12.4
